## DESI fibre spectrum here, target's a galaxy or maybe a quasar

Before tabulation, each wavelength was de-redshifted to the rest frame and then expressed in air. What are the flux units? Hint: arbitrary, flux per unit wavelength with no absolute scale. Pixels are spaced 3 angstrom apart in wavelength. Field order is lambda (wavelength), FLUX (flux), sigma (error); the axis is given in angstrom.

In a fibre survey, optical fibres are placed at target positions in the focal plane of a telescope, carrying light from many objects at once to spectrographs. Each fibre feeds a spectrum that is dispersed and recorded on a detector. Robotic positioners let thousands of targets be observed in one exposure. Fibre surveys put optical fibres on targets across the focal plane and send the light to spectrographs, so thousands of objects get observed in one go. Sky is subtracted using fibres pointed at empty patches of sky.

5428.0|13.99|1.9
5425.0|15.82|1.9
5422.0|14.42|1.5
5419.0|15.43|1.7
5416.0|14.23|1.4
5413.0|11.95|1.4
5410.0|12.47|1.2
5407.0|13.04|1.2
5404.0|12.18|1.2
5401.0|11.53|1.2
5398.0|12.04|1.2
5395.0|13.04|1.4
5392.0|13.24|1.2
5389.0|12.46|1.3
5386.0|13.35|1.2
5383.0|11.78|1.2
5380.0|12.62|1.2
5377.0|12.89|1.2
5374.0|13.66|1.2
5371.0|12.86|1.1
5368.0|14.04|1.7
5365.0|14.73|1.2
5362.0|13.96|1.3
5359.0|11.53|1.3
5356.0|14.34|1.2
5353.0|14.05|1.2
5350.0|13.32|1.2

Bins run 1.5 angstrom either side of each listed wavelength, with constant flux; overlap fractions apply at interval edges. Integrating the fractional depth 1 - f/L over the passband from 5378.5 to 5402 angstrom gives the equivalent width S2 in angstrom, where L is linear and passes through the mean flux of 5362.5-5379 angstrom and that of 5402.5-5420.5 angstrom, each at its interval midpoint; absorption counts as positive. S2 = 1.6 angstrom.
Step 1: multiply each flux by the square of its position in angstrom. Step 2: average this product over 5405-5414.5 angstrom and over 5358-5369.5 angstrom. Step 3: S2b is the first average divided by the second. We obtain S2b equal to 0.93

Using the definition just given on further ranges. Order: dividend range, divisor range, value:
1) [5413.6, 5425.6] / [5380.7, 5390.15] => 1.19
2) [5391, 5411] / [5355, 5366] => 0.93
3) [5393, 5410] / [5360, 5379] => 0.92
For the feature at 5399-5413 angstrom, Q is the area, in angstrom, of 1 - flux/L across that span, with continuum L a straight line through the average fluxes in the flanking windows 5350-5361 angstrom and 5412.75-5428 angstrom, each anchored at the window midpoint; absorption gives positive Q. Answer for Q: 2.0 angstrom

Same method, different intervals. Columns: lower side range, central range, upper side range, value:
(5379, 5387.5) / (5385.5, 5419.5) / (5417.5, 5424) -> 2.4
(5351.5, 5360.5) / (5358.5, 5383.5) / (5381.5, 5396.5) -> -0.3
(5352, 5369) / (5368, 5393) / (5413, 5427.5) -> 2.0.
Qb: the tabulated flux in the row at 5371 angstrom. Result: 12.86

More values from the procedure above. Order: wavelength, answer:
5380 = 12.62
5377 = 12.89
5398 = 12.04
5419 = 15.43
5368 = 14.04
